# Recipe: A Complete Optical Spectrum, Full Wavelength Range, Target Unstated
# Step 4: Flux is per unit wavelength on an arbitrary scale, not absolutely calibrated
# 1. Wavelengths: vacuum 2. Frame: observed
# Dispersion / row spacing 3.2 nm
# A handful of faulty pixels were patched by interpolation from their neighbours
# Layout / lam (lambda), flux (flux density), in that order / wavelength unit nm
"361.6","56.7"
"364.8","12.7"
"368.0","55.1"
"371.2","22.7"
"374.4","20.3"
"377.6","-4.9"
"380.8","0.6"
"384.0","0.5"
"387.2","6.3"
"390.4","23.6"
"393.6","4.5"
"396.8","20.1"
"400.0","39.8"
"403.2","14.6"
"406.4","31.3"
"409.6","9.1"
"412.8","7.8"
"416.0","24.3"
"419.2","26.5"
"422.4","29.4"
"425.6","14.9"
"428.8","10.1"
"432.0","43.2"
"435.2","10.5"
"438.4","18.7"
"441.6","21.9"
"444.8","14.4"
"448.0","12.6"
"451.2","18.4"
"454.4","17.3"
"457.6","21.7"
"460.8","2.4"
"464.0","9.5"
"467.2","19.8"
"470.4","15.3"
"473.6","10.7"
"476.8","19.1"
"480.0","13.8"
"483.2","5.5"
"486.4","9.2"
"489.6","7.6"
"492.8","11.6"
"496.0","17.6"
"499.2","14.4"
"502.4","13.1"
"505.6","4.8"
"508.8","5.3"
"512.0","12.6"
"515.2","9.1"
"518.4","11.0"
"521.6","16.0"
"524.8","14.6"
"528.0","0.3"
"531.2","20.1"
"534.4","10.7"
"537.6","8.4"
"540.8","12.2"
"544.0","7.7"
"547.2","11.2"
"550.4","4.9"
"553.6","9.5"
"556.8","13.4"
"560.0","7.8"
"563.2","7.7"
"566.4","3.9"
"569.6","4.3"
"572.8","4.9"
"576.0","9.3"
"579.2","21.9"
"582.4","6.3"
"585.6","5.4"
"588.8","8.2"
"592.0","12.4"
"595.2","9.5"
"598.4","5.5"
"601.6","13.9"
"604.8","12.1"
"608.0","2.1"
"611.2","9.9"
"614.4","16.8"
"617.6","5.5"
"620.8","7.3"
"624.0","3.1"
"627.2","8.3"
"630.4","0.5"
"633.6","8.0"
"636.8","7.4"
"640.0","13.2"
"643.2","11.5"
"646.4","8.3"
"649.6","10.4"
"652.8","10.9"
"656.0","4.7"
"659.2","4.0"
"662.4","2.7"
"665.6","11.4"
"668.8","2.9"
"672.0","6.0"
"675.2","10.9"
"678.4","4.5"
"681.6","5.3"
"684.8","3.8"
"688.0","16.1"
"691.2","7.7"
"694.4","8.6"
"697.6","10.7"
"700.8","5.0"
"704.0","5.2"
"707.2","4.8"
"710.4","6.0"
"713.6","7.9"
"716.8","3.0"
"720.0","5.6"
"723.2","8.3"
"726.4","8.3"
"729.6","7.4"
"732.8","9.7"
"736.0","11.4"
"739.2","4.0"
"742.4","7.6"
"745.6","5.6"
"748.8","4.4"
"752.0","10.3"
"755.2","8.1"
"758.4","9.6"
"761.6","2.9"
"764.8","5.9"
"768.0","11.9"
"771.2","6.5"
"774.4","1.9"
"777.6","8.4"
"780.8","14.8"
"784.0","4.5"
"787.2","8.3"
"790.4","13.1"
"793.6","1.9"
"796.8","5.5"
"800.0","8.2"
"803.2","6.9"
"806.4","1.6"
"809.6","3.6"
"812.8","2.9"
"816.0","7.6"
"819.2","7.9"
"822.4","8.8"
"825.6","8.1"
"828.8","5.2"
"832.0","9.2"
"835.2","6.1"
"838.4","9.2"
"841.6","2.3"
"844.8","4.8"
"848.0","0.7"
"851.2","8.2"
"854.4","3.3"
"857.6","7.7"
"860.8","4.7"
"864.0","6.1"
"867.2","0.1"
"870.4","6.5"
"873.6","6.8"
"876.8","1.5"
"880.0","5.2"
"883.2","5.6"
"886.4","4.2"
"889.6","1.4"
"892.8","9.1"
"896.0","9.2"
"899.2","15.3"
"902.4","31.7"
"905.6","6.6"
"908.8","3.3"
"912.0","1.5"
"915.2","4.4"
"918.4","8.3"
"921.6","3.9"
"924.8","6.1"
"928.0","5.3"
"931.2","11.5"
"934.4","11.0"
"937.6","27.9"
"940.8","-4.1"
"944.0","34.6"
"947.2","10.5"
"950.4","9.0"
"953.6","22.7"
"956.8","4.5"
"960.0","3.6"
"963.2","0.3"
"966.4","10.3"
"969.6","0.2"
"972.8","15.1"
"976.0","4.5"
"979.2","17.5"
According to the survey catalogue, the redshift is 1.417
